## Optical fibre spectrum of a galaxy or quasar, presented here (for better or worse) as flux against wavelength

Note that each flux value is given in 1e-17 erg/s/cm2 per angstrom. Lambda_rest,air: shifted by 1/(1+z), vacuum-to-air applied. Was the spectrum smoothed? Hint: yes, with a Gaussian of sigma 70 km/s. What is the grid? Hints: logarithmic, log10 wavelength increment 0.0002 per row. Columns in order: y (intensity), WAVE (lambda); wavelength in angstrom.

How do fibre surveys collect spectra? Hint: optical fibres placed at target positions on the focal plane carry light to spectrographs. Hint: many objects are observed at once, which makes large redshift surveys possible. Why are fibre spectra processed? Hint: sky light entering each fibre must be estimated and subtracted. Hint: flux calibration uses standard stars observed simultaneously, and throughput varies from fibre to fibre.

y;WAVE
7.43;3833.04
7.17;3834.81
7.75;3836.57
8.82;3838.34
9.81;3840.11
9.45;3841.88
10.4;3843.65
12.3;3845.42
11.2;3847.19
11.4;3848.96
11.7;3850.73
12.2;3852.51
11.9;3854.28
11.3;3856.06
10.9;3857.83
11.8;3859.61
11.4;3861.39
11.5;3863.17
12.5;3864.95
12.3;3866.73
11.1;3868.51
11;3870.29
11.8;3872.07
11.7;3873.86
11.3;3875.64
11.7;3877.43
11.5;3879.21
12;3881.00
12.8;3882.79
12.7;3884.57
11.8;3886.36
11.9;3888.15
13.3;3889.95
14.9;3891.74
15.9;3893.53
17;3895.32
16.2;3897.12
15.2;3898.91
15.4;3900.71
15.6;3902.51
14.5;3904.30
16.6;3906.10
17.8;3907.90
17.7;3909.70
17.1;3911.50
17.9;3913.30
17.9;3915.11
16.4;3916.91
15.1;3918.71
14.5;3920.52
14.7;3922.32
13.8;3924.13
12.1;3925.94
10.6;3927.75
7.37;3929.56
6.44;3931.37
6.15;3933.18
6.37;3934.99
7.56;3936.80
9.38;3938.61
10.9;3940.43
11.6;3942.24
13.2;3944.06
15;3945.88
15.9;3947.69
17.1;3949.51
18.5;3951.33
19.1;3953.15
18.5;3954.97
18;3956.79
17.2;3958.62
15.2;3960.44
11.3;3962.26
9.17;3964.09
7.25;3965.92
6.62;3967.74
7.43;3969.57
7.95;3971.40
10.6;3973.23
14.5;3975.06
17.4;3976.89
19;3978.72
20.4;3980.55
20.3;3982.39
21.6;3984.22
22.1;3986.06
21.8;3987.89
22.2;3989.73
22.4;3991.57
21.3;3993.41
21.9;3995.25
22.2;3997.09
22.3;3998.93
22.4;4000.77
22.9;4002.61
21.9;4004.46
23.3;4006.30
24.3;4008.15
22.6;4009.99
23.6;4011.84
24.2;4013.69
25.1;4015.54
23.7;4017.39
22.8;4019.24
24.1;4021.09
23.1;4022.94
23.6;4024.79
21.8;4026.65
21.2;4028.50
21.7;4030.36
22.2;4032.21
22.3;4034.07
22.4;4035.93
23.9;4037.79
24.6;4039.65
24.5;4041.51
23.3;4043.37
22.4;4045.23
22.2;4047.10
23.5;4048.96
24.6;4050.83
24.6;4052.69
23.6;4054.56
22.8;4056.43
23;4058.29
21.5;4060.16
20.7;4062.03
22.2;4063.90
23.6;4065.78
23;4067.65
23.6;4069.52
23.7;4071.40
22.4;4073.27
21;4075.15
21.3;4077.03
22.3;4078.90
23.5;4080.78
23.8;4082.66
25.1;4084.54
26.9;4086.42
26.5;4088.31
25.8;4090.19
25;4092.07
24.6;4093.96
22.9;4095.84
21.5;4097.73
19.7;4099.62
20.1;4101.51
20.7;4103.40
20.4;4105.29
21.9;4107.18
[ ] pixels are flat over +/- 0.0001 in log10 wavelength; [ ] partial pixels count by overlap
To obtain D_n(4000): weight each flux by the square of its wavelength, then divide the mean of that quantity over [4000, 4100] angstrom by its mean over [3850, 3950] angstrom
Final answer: 1.9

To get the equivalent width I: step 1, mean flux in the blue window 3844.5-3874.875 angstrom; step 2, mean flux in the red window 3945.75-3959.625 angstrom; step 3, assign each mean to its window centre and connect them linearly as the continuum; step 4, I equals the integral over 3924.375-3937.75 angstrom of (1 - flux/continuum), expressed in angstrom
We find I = 6.4 angstrom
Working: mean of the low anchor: 11.6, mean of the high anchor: 17.5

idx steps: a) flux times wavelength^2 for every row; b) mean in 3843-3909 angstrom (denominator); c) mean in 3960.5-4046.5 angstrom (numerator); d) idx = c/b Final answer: 1.7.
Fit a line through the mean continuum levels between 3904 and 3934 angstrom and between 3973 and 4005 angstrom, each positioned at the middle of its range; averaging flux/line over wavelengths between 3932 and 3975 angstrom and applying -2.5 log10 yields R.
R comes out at 0.37 mag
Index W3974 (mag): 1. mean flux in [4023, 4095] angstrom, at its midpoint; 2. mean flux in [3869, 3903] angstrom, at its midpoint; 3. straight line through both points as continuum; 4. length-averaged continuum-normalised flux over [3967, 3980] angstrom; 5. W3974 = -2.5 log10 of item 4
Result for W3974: 0.444 mag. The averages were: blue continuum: 13.3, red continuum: 23.3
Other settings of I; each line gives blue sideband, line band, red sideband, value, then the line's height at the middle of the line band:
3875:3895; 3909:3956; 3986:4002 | 9.2 angstrom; 16.9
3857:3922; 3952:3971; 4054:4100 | 4.9 angstrom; 17.5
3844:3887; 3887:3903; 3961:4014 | -2.0 angstrom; 13.3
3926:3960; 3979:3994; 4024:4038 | -3.4 angstrom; 17.5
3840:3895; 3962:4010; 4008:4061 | 5.0 angstrom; 19.9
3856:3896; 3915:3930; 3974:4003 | 2.1 angstrom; 15.9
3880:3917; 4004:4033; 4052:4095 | -3.1 angstrom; 20.9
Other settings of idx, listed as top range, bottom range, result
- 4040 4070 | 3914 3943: 2.17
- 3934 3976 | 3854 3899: 1.04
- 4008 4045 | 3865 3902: 1.90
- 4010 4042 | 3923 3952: 2.13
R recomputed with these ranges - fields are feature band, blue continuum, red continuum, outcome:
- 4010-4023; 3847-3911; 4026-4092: -0.14 mag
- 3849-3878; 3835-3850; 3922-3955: -0.11 mag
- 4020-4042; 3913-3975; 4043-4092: -0.14 mag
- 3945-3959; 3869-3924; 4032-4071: 0.01 mag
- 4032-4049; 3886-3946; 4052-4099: -0.10 mag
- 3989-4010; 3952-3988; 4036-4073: -0.24 mag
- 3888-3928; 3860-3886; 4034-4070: -0.11 mag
